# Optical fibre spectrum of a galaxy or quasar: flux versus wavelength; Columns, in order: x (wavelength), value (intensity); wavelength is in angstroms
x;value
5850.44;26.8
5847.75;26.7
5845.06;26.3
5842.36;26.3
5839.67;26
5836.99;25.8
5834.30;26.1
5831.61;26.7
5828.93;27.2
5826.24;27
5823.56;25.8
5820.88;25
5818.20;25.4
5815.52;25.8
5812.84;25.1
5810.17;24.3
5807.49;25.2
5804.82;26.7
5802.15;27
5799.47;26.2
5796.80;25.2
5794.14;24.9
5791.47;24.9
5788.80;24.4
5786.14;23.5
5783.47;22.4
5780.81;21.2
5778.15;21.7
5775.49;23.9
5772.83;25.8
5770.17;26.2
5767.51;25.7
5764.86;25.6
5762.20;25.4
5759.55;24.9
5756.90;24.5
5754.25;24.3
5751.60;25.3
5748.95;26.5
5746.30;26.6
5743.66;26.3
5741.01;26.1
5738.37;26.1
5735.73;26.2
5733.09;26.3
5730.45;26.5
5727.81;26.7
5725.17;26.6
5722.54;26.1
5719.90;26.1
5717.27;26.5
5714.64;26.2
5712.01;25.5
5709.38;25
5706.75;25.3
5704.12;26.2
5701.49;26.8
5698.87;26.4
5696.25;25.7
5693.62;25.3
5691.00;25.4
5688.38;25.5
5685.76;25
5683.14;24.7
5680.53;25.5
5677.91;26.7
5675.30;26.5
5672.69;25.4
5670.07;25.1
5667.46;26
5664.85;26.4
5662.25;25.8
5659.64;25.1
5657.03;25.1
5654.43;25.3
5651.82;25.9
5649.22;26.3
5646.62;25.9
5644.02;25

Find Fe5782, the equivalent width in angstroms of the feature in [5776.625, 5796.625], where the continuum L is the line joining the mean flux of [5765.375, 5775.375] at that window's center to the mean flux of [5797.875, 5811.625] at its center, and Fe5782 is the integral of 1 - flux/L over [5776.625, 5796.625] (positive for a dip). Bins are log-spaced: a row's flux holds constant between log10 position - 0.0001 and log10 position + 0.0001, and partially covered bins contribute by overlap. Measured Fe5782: 1.8 angstroms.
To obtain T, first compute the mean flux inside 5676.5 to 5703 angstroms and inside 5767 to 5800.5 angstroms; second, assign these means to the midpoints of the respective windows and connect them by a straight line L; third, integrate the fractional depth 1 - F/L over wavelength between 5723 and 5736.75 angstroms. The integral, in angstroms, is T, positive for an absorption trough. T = -0.7 angstroms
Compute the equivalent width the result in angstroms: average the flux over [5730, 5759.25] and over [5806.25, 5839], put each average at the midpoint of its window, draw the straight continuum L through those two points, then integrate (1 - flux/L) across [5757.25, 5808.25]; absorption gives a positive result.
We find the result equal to 2.1 angstroms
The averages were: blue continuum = 25.8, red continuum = 25.8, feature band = 24.8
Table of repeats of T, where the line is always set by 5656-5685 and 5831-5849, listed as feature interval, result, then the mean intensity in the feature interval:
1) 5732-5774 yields 0.34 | 25.7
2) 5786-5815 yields 0.89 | 25.3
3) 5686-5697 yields 0.13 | 25.4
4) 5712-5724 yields -0.15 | 26.2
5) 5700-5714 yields 0.00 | 25.8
